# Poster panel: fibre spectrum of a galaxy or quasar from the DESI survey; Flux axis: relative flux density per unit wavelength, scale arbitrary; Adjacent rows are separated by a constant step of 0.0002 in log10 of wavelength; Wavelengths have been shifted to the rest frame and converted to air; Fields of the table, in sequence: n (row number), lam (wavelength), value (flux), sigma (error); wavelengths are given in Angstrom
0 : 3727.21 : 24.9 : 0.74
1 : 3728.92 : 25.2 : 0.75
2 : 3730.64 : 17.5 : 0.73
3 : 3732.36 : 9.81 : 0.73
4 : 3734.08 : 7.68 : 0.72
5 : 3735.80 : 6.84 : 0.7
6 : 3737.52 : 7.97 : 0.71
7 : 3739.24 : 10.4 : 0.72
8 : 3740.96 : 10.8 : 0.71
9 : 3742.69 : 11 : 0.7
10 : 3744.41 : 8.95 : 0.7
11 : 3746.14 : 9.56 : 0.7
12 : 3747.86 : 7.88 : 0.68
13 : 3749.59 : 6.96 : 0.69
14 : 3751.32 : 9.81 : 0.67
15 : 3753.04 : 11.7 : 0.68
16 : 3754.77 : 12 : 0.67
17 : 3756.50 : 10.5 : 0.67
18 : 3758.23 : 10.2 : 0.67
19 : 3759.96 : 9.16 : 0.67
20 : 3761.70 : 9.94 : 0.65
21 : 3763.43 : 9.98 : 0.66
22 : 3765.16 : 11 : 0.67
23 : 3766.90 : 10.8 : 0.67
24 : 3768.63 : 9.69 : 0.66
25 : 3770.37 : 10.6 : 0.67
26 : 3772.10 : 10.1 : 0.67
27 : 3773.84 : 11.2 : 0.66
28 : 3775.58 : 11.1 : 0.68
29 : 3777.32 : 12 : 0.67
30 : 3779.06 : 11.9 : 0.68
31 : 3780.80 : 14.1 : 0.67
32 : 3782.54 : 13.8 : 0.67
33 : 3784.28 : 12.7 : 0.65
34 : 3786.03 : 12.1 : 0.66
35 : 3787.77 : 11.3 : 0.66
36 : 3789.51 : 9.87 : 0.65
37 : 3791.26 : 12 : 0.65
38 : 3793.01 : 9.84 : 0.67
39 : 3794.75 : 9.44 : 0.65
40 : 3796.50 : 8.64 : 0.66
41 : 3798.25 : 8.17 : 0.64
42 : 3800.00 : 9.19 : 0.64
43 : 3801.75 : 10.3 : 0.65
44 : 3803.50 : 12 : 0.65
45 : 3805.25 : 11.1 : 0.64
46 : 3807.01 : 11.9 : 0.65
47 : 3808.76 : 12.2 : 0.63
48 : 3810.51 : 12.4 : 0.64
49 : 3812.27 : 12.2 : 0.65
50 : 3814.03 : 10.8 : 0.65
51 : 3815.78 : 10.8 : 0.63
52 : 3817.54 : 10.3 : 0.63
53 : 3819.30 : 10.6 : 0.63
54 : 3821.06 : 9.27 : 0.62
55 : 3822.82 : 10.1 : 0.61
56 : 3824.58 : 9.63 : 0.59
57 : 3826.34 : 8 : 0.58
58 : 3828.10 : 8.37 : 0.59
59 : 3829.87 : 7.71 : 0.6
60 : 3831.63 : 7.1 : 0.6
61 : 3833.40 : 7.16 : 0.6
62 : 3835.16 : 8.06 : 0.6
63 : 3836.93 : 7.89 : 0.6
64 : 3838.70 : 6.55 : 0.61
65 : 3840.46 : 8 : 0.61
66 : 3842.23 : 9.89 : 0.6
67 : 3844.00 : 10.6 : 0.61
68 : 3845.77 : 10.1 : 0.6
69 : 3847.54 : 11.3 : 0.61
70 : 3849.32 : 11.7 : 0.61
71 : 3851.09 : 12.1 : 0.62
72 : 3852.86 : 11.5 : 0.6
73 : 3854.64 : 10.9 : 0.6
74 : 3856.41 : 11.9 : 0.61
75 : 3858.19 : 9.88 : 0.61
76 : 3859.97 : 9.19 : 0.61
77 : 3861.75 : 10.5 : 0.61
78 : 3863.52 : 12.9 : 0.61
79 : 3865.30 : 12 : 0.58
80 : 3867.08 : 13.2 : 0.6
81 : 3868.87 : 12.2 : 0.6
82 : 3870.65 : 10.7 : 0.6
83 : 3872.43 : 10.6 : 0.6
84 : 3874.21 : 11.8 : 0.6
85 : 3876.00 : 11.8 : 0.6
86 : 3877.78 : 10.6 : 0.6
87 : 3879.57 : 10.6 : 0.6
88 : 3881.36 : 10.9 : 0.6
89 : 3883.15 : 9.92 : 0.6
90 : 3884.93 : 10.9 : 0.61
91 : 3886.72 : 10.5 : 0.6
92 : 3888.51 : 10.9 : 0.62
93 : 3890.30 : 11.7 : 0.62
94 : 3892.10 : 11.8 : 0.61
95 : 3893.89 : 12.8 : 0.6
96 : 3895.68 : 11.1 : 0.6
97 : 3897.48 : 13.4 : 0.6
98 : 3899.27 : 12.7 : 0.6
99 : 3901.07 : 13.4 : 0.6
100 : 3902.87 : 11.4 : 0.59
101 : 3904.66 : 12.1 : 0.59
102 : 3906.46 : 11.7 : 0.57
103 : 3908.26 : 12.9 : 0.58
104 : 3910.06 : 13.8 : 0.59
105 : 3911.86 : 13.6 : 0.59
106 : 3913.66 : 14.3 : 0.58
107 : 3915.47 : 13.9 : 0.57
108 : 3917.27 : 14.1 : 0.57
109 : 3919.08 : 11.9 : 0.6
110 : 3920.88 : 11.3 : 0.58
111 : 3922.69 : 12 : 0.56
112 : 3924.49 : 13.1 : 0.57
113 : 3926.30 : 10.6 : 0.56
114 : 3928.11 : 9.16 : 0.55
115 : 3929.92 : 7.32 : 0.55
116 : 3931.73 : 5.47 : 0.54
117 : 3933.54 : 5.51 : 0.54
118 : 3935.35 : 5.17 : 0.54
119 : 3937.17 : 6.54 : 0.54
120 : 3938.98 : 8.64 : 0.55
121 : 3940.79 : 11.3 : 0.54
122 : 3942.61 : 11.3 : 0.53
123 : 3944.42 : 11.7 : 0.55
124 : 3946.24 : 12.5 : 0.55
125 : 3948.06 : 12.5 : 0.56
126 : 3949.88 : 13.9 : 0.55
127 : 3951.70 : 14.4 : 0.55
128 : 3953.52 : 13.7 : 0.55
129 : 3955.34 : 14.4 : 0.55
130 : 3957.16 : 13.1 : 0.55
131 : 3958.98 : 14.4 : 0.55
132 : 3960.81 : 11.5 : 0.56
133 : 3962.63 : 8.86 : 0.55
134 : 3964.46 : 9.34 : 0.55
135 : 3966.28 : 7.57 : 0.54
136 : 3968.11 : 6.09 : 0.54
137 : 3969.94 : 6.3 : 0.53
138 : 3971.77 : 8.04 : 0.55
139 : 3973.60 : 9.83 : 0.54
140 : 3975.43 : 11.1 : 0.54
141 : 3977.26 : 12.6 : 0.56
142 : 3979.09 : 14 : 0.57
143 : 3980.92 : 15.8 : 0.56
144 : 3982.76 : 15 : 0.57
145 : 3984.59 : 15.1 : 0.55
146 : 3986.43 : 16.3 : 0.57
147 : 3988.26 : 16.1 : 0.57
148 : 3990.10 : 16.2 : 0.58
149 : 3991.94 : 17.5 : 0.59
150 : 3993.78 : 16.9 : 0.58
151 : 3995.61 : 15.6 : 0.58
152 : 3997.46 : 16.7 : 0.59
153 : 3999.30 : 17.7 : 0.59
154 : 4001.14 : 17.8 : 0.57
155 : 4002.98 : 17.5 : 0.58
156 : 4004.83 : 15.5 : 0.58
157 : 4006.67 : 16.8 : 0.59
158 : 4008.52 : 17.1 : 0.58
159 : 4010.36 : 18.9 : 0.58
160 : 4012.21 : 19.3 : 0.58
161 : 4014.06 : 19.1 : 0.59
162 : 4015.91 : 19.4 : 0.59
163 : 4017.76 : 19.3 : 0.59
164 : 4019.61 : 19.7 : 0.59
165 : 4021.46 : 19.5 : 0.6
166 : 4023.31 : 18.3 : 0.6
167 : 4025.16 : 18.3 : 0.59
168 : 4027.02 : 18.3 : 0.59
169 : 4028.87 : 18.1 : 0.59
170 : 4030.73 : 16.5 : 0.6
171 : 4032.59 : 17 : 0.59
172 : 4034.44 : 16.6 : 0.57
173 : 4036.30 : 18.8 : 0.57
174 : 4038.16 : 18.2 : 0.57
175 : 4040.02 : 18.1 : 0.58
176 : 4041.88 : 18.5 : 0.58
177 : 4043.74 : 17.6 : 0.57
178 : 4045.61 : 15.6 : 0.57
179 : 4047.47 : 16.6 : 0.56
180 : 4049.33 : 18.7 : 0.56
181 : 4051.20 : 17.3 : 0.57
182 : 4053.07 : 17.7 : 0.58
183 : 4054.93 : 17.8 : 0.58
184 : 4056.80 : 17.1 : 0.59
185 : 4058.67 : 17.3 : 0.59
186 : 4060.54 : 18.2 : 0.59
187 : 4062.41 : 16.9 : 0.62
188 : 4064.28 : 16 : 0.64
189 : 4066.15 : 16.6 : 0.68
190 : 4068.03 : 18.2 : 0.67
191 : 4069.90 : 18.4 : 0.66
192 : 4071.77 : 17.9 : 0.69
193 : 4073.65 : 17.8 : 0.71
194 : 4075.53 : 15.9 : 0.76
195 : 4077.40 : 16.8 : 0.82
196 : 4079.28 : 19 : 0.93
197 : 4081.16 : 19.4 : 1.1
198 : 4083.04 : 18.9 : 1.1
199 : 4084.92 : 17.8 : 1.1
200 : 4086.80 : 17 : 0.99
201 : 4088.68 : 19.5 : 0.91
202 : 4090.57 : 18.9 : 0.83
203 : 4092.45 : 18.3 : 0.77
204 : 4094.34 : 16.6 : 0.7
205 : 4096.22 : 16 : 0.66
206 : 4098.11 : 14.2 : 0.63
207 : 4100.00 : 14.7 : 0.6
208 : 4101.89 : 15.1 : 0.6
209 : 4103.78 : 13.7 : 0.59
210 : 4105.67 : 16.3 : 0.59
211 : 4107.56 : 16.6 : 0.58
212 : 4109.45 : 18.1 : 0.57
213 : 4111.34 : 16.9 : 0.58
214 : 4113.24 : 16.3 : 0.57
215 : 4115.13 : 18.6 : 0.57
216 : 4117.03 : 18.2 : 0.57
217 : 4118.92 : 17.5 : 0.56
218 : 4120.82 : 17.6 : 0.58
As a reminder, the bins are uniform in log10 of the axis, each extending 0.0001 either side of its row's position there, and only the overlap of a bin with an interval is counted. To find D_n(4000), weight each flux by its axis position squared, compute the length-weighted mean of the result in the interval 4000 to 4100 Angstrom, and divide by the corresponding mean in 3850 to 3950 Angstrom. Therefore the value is 1.7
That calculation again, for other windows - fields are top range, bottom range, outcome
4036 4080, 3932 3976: 1.80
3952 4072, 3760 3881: 1.67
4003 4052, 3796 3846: 2.08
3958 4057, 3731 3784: 1.74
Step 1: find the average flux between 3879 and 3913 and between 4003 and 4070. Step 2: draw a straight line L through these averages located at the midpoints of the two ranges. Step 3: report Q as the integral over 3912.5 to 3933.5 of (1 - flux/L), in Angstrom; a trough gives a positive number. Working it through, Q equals 3.2 Angstrom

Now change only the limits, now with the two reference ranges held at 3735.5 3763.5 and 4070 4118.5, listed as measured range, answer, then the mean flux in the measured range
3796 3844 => 6.8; 9.59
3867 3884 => 1.7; 11.1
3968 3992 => 2.9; 12.9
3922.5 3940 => 6.9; 8.22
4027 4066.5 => -3.2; 17.4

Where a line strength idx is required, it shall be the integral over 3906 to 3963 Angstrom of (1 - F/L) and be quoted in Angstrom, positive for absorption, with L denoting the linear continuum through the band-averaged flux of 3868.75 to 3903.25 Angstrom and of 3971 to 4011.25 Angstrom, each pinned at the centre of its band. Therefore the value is 7.9 Angstrom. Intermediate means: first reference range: 11.5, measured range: 11.4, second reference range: 15.4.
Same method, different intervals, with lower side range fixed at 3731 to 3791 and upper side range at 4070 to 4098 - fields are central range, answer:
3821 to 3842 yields 6.8 Angstrom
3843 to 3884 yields 5.2 Angstrom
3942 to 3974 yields 8.1 Angstrom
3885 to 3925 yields 3.8 Angstrom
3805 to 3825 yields 1.2 Angstrom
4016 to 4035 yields -2.1 Angstrom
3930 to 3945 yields 6.6 Angstrom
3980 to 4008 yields -1.3 Angstrom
